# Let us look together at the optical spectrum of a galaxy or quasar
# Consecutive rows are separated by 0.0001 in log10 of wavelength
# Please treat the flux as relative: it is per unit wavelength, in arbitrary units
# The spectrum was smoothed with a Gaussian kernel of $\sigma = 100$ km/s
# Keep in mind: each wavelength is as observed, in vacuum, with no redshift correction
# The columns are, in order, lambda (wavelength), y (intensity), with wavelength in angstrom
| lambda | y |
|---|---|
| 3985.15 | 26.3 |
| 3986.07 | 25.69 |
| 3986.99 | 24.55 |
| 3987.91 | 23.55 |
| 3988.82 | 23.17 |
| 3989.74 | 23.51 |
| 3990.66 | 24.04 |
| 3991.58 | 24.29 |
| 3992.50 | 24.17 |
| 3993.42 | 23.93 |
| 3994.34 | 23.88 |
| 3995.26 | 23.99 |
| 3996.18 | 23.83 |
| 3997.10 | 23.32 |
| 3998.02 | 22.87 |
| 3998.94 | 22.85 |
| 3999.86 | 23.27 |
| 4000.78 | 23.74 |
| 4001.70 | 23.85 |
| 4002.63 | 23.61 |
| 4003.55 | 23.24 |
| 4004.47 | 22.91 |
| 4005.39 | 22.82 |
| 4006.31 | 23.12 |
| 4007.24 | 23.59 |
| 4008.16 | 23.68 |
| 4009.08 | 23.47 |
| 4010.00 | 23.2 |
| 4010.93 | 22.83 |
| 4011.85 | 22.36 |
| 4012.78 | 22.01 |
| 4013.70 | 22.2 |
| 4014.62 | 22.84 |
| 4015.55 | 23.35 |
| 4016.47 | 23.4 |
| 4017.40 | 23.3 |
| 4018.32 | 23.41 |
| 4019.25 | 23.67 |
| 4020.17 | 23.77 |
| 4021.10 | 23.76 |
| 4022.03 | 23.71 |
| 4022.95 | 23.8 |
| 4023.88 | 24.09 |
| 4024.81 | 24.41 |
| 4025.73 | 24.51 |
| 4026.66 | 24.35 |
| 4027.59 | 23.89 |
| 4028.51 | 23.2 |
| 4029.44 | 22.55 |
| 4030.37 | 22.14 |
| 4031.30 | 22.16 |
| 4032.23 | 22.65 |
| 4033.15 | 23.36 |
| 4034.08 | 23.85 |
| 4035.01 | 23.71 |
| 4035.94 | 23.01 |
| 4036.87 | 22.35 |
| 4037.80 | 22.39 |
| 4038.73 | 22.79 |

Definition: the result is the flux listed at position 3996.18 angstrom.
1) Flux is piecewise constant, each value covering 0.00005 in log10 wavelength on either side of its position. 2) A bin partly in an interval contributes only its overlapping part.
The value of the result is 23.83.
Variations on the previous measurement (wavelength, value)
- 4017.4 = 23.3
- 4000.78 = 23.74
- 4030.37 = 22.14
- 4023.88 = 24.09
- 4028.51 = 23.2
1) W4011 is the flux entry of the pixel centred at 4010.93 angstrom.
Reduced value 22.83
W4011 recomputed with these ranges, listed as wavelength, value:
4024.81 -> 24.41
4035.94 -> 23.01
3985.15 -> 26.3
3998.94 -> 22.85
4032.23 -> 22.65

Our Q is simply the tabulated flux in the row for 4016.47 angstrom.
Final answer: 23.4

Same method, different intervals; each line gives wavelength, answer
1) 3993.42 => 23.93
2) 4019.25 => 23.67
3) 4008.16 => 23.68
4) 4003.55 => 23.24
